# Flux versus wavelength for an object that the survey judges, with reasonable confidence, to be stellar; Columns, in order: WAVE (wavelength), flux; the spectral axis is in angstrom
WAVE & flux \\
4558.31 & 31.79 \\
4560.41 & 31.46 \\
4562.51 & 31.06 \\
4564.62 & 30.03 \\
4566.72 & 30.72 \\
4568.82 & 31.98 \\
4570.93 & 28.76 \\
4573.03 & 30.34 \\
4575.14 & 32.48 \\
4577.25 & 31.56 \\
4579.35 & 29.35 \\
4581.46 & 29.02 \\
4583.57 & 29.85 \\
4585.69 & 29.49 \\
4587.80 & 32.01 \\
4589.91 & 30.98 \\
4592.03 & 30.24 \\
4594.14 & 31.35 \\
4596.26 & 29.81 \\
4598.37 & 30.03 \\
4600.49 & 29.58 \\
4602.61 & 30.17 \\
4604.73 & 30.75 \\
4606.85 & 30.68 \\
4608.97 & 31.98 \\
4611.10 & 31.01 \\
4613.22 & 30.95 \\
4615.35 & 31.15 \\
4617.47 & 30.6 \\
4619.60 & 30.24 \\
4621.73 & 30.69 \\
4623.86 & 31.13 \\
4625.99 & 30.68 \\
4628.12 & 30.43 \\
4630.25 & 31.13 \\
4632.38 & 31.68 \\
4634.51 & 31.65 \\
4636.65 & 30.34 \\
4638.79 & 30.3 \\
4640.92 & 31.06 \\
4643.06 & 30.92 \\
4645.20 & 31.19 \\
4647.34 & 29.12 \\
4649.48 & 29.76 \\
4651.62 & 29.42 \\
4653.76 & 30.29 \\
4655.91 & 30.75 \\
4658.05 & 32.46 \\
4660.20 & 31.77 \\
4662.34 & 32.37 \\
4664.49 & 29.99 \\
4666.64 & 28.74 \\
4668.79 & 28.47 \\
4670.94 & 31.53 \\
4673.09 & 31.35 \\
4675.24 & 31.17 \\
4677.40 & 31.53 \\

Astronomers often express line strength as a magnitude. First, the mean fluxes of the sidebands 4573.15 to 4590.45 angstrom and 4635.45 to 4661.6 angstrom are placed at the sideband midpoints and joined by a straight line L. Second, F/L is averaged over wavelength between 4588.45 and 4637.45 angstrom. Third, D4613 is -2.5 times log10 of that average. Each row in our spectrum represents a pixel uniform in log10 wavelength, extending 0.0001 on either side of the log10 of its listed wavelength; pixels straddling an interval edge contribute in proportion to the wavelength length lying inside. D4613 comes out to -0.006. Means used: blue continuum 30.6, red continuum 30.6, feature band 30.8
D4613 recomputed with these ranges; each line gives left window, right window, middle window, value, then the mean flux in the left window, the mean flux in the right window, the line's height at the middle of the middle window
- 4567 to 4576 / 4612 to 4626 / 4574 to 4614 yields 0.008 mag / 30.8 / 30.8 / 30.8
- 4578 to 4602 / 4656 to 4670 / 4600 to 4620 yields -0.016 mag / 30.2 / 30.7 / 30.3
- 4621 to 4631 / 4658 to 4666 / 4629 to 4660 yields 0.012 mag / 30.8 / 31.4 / 31.1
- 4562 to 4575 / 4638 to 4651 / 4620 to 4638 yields -0.018 mag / 30.6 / 30.4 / 30.4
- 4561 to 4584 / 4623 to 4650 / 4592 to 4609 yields 0.006 mag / 30.5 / 30.7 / 30.6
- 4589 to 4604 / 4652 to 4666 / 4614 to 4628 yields -0.004 mag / 30.3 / 31.1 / 30.6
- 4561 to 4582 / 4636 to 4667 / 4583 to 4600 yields 0.005 mag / 30.6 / 30.6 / 30.6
